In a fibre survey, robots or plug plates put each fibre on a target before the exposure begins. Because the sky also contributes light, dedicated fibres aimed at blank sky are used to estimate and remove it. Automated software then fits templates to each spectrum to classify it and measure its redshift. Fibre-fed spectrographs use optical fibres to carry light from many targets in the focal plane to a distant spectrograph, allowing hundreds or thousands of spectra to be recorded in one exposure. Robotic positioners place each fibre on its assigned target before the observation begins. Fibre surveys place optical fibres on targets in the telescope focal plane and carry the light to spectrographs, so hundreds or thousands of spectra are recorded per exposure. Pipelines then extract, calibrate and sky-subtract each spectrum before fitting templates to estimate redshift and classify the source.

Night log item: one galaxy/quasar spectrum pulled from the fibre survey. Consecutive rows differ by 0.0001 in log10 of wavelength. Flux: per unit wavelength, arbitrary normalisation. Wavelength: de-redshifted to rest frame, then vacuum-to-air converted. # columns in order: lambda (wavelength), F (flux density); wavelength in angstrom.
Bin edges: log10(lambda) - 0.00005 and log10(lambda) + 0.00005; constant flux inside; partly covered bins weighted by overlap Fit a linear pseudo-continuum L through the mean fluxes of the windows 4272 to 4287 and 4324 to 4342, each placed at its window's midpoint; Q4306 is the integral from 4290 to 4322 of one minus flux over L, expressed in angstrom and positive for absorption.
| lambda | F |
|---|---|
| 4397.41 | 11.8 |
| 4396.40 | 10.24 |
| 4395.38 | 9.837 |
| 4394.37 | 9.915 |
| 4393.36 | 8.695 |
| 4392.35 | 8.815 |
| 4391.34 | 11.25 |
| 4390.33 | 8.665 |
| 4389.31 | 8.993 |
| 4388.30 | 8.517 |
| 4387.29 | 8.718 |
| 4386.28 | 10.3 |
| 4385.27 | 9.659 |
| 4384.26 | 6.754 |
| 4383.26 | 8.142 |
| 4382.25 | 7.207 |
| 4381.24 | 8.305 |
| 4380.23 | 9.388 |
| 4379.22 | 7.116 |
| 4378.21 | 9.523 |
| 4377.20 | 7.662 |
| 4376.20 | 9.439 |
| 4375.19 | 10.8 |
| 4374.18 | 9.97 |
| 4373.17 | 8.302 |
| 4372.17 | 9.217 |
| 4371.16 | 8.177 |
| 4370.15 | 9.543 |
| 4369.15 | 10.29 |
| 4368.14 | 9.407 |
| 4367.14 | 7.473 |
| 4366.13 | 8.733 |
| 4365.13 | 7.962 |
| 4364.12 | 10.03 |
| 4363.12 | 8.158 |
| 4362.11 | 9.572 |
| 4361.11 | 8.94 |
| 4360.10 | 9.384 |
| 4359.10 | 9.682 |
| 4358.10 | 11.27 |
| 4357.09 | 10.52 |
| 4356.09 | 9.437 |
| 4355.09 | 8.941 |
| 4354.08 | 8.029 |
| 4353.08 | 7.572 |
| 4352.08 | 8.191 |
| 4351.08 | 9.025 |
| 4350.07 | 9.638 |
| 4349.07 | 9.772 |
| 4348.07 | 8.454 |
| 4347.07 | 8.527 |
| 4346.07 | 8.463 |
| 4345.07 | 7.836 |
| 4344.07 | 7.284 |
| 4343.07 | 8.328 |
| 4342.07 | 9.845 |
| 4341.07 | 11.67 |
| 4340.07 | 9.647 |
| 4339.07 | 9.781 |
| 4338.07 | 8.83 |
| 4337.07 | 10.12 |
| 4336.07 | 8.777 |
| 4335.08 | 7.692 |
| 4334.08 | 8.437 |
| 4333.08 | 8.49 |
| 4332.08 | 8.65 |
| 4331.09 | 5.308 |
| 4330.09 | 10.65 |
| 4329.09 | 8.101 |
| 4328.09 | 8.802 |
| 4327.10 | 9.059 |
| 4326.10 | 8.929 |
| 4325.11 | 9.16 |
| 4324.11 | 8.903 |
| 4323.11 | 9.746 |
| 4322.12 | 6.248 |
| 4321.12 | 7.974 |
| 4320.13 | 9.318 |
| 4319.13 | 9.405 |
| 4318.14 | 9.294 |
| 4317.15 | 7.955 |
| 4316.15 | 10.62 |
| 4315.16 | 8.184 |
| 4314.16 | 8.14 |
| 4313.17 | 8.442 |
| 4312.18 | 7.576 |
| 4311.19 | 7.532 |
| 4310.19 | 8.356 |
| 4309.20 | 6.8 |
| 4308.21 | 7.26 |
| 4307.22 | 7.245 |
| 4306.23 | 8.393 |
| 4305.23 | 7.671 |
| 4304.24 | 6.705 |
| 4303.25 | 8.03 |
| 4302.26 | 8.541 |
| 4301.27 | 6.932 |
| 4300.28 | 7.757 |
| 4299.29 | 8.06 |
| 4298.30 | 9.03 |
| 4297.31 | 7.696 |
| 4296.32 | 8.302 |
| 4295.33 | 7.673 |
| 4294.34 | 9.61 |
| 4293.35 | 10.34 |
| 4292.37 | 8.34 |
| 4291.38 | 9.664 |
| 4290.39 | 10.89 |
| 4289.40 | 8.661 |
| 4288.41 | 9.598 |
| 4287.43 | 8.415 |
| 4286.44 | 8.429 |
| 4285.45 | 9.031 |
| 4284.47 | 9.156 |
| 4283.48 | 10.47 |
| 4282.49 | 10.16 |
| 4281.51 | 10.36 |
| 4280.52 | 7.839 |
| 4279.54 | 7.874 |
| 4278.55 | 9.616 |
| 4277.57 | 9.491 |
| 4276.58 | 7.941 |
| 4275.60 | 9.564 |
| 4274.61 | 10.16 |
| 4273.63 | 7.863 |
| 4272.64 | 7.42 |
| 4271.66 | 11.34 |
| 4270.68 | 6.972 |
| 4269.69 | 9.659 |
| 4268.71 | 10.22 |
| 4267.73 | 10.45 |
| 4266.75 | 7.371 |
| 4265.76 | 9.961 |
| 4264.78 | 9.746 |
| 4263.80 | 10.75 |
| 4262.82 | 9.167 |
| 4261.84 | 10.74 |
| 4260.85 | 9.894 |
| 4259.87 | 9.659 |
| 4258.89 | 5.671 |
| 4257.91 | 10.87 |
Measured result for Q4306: 2.39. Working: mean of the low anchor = 9.04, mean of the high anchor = 8.97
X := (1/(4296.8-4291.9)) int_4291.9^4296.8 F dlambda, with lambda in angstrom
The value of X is 8.87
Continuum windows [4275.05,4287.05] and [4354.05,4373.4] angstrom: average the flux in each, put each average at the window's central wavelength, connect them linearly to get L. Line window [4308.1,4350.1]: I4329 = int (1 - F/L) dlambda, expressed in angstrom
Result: 2.4 angstrom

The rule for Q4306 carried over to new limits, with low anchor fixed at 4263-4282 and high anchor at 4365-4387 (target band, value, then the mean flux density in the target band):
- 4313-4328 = 0.4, 8.77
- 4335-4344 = -0.5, 9.39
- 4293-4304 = 1.0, 8.29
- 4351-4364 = -0.4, 9.17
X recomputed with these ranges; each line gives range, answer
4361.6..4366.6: 8.9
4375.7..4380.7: 8.62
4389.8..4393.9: 9.35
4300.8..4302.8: 7.76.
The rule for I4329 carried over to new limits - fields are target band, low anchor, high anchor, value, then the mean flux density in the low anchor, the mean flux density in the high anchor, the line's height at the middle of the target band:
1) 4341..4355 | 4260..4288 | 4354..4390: 0.6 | 9.29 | 8.99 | 9.07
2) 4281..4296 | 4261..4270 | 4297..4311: -1.4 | 9.79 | 7.74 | 8.57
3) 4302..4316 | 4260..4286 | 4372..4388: 2.0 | 9.35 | 8.77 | 9.16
